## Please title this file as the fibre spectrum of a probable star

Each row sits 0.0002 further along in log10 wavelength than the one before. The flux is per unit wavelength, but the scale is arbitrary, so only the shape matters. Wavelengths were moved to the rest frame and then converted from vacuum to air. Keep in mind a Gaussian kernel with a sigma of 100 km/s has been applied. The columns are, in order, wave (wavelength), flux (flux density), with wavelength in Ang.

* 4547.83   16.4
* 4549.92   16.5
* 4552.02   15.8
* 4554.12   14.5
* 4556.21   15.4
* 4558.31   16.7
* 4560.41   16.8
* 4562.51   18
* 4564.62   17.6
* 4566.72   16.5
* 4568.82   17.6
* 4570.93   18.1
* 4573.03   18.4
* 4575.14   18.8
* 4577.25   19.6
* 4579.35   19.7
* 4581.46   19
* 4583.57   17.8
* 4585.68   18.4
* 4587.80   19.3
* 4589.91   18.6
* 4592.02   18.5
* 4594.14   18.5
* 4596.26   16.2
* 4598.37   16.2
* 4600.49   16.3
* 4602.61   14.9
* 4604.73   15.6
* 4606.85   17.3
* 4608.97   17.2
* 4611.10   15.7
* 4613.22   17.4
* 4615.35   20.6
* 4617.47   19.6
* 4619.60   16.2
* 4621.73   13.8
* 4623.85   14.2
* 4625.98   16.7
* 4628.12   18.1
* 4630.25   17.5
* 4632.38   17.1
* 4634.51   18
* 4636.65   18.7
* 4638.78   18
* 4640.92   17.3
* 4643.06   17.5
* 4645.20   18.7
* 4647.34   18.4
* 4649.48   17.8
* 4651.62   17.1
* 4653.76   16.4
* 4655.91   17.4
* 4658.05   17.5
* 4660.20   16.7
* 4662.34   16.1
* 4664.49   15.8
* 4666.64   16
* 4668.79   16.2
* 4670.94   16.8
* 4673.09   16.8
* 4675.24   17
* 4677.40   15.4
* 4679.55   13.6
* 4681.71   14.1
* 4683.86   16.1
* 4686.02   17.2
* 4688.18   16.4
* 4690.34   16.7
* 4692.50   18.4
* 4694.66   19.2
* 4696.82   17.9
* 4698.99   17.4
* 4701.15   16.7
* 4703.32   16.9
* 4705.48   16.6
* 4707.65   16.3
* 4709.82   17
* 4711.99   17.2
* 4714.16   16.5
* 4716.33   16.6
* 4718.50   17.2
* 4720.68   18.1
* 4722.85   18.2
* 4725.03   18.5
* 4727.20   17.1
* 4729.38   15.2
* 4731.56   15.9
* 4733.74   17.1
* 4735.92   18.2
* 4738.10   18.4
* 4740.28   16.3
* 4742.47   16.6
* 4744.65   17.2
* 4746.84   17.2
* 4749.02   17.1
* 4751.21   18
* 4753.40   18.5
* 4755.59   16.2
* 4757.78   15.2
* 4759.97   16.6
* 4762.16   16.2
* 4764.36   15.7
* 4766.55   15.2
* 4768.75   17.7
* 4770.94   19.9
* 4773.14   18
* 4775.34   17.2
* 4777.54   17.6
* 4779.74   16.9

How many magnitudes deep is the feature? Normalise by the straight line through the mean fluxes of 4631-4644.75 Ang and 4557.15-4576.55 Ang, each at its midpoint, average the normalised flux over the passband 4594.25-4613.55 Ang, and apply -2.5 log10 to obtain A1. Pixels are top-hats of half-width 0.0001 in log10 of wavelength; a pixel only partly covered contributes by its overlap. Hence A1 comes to 0.09 mag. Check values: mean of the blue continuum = 17.6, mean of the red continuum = 17.8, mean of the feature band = 16.4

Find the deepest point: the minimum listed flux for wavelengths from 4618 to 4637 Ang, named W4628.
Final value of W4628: 13.8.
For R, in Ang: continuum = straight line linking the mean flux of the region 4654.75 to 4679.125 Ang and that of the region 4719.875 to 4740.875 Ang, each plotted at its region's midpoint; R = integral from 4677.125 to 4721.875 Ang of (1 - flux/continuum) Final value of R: 0.3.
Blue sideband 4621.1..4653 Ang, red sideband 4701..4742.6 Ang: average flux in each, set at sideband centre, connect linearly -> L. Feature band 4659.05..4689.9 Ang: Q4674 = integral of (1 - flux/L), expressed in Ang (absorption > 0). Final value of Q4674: 2.1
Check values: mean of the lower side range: 17.3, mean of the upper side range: 17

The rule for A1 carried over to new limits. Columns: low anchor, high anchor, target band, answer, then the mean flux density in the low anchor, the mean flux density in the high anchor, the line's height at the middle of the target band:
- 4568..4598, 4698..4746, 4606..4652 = 0.03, 18.4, 17.1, 18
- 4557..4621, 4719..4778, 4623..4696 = 0.03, 17.7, 17.1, 17.4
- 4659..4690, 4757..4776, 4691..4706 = -0.09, 16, 16.9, 16.3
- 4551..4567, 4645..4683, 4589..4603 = -0.04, 16.4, 16.5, 16.4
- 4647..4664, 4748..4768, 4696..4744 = -0.02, 17.1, 16.5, 16.7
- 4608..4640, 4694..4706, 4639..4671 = 0.02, 17.3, 17.4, 17.3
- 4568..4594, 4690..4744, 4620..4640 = 0.08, 18.7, 17.2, 18.1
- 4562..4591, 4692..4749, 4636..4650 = -0.01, 18.4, 17.2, 17.8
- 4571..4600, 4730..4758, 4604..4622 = 0.06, 18.3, 17.1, 18.1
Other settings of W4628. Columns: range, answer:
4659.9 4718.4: 13.6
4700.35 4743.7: 15.2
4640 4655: 16.4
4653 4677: 15.8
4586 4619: 14.9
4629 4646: 17.1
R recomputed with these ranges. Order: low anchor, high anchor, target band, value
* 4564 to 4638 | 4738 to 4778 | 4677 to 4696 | 1.0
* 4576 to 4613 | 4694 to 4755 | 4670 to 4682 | 1.1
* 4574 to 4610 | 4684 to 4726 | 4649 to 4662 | 0.3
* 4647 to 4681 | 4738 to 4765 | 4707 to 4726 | -0.7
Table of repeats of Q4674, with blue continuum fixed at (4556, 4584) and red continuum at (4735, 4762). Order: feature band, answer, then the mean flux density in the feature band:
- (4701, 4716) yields 0.5 Ang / 16.7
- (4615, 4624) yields 0.4 Ang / 16.9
